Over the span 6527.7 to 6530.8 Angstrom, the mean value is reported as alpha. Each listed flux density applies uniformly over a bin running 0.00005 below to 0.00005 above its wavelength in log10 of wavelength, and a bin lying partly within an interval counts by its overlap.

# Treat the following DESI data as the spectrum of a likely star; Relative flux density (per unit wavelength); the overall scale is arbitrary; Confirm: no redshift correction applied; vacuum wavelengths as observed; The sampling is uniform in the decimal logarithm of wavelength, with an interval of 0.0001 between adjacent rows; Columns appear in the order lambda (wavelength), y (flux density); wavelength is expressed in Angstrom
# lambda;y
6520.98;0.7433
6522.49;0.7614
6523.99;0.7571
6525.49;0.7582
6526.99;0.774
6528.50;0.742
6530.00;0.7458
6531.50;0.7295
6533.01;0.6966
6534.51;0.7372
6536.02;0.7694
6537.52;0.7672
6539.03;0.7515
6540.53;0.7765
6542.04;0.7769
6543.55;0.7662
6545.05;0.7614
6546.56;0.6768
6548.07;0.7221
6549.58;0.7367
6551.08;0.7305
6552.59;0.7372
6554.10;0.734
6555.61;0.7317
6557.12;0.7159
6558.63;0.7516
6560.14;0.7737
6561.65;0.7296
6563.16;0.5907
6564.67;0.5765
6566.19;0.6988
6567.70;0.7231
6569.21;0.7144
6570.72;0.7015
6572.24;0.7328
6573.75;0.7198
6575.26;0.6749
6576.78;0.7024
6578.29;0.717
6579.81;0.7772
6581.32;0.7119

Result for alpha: 0.744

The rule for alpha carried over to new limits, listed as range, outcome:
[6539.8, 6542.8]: 0.775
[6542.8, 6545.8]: 0.766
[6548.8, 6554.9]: 0.735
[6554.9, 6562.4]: 0.741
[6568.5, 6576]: 0.709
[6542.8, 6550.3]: 0.733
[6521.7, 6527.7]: 0.762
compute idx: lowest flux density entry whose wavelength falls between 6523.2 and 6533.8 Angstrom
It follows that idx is 0.6966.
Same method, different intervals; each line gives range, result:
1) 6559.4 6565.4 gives 0.5765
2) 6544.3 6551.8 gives 0.6768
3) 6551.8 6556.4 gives 0.7317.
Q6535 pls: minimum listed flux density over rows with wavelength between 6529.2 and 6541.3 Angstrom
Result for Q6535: 0.6966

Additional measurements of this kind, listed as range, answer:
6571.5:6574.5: 0.7198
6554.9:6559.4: 0.7159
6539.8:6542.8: 0.7765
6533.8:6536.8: 0.7372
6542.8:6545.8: 0.7614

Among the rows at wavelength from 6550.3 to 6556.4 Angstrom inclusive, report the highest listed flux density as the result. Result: 0.7372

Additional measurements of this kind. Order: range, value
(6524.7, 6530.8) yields 0.774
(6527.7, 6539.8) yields 0.7694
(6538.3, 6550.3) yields 0.7769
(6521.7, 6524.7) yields 0.7614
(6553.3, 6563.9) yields 0.7737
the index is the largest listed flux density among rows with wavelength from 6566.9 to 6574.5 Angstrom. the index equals 0.7328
